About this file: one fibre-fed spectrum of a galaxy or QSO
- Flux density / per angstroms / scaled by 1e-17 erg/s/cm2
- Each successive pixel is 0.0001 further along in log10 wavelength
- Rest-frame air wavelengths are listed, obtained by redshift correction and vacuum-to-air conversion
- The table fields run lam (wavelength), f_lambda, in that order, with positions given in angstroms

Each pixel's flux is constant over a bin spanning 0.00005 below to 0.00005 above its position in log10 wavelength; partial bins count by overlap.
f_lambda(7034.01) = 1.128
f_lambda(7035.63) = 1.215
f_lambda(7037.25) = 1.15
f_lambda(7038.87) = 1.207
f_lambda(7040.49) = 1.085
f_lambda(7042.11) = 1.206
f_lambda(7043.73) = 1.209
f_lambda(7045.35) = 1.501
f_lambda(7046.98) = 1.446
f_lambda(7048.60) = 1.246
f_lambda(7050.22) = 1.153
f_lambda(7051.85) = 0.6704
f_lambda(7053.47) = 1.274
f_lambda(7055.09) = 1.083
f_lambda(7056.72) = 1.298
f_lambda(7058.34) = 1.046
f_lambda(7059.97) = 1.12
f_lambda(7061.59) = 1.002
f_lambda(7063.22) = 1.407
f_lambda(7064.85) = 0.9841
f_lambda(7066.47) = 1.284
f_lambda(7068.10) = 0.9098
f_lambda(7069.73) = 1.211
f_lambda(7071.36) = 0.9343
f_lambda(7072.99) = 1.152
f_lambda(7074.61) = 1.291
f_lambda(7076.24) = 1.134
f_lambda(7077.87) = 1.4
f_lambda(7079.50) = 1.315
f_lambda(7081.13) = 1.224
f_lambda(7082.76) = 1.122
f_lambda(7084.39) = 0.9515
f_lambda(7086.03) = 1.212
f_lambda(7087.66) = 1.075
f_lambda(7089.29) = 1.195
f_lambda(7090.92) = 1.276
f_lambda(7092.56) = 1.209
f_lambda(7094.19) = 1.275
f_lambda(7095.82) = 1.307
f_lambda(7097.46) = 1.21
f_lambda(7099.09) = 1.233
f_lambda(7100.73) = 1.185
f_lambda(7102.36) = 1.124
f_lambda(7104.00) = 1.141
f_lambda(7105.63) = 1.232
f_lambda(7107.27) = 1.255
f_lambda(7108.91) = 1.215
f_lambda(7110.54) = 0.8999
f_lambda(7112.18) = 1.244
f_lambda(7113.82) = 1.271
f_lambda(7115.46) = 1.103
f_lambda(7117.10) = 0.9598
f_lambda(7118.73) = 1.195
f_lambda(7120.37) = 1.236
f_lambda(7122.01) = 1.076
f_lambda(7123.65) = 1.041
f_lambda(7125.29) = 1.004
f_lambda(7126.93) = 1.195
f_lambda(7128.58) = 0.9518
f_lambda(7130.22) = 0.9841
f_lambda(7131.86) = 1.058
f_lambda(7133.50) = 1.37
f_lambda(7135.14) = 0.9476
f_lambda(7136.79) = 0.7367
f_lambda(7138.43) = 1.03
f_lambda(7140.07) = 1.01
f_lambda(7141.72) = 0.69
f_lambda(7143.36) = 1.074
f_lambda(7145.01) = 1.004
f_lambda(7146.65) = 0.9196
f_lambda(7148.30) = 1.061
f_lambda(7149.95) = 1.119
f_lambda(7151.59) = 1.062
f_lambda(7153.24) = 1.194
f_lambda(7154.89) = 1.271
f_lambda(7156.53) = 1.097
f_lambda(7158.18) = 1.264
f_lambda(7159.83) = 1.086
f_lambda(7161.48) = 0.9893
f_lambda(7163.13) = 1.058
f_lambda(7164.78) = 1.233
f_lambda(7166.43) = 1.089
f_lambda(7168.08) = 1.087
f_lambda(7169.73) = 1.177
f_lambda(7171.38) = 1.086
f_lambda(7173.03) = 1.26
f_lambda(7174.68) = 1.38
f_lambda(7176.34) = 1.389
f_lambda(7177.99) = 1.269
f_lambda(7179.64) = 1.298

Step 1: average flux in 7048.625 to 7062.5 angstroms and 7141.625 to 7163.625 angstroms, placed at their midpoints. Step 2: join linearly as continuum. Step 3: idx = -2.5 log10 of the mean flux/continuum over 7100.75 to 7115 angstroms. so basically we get -0.08 mag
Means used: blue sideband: 1.09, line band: 1.17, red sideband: 1.08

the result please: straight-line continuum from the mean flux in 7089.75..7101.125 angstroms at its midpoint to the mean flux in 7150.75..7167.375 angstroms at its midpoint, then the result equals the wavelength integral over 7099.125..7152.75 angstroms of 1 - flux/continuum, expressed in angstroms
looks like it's 5.1 angstroms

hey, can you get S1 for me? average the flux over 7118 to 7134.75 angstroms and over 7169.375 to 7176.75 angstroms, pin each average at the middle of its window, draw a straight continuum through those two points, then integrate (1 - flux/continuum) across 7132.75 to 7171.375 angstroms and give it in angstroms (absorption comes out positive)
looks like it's 3.9 angstroms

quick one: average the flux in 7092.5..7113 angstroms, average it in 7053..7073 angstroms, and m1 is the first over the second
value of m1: 1.06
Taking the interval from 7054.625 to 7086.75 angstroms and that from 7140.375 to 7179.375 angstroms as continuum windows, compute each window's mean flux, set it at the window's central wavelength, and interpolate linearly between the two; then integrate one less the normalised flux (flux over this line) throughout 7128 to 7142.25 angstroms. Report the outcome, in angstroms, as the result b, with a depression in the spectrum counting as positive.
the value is 1.9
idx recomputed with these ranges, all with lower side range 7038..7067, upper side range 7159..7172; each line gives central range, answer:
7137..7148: 0.178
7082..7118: -0.021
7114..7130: 0.042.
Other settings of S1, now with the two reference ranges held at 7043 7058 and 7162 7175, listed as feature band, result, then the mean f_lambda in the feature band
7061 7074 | 0.9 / 1.12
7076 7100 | -0.4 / 1.21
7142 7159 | 1.1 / 1.09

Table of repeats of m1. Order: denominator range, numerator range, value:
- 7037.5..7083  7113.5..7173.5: 0.92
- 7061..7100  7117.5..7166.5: 0.90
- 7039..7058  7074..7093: 1.00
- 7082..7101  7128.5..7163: 0.88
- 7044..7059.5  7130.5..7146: 0.83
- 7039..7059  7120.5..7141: 0.87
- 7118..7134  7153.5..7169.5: 1.03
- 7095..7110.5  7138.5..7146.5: 0.79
